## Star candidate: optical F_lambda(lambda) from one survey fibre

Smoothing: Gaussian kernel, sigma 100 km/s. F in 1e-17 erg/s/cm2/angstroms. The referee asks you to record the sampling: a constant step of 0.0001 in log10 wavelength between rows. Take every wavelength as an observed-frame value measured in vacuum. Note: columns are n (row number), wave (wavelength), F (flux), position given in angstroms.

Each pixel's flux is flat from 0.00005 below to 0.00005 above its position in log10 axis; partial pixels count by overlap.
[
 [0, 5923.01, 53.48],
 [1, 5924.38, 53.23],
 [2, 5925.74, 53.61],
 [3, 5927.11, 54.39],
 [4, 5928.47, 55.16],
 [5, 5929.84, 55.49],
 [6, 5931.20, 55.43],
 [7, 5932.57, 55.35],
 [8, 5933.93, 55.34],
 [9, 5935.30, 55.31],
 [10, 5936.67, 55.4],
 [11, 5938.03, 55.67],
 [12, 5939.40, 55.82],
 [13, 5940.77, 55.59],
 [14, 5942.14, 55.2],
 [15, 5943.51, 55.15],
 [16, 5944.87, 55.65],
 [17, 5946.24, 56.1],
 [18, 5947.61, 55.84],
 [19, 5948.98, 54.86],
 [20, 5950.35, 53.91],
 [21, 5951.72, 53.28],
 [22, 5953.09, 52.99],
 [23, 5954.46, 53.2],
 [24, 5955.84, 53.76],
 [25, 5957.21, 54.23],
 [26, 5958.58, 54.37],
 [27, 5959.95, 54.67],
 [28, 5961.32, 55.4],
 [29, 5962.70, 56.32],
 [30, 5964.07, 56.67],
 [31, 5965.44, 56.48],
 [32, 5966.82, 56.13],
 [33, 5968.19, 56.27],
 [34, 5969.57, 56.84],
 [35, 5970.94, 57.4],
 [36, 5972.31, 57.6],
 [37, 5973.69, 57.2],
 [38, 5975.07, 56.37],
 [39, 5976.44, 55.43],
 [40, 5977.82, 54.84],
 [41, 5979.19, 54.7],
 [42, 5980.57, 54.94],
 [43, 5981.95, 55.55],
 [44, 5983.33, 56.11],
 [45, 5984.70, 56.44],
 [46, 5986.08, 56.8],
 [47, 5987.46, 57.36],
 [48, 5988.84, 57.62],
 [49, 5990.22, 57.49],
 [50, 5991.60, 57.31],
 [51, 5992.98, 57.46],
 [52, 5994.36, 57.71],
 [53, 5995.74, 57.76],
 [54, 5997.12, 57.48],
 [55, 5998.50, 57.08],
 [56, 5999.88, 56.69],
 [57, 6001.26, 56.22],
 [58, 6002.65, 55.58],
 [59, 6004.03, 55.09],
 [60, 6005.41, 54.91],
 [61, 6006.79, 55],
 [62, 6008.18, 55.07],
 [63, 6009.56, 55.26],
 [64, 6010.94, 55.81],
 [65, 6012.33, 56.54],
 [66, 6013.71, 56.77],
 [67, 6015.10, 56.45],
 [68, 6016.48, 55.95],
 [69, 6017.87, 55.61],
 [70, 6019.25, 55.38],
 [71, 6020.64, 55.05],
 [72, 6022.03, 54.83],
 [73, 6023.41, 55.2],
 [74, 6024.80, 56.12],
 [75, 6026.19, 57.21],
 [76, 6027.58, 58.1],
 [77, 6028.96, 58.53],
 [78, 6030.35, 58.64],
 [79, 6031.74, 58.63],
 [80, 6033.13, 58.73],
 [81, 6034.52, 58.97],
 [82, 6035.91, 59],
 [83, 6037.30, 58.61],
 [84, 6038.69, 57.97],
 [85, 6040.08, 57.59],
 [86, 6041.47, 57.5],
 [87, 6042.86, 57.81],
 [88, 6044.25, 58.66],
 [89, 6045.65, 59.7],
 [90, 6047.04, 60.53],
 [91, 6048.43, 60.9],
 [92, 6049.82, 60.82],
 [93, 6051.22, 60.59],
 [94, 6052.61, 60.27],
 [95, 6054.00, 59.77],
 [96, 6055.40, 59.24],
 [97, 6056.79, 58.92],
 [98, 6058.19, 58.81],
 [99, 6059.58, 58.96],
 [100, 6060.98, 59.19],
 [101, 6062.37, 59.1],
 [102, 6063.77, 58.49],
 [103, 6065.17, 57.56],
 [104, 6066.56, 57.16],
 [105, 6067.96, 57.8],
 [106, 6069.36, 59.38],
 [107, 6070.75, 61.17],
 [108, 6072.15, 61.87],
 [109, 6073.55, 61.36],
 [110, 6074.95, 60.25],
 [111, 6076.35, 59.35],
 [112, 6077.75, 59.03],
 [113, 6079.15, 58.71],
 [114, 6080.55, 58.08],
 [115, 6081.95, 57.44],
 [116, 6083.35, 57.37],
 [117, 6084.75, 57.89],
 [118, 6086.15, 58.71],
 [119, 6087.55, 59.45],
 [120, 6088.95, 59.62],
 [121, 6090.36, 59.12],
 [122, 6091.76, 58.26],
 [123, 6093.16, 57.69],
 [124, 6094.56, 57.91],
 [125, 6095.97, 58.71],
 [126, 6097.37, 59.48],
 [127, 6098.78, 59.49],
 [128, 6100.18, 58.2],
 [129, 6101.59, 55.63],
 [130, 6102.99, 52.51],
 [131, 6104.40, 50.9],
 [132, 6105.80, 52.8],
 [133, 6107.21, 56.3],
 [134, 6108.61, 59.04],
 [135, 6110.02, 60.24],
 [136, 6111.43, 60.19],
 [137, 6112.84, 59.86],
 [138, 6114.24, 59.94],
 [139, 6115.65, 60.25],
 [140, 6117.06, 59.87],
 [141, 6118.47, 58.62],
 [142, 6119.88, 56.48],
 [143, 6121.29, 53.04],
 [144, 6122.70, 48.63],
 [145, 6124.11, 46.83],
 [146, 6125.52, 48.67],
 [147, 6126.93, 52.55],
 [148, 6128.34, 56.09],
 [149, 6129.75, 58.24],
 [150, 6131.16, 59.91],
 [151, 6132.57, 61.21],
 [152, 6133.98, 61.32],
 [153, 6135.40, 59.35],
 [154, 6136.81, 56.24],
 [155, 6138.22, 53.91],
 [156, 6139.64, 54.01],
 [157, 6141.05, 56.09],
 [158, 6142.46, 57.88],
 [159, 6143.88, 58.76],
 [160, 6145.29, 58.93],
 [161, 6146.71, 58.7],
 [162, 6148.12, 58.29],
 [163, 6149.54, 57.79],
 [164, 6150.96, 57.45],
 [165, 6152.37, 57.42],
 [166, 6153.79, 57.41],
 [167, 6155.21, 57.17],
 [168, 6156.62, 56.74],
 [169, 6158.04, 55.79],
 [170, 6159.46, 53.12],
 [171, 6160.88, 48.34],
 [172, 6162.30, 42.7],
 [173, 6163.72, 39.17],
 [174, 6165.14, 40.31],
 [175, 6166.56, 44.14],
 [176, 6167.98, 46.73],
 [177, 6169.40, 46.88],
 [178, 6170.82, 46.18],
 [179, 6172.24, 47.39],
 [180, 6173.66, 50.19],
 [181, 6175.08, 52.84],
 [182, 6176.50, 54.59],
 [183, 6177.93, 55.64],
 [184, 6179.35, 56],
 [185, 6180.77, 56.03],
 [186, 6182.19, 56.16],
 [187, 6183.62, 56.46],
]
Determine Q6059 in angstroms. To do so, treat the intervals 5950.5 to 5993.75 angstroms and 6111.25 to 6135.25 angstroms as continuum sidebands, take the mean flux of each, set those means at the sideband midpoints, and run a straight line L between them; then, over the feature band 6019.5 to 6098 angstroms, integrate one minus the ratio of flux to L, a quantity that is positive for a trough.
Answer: -3.4 angstroms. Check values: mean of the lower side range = 55.8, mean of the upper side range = 56.6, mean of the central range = 58.7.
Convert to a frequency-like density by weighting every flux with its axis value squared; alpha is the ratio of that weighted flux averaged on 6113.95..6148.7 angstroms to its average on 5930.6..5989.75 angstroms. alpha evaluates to 1.08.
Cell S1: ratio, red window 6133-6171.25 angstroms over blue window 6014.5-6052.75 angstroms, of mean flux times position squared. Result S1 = 0.96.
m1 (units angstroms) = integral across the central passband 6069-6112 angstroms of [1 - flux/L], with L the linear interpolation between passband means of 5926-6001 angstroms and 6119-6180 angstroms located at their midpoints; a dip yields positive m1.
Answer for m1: -3.2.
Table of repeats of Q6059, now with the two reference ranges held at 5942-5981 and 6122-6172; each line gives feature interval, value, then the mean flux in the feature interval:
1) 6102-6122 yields -1.2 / 57.1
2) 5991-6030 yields -1.0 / 56.3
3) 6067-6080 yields -1.3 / 59.8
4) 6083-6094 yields -0.9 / 58.6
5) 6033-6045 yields -0.8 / 58.3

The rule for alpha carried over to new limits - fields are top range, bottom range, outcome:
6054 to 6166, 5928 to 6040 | 1.05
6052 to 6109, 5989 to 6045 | 1.05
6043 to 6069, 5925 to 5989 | 1.10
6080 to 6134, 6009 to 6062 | 1.01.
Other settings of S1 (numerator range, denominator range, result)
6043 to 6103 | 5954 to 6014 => 1.08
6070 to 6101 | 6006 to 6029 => 1.08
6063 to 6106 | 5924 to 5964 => 1.11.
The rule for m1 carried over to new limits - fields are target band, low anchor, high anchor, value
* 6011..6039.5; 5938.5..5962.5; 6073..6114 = -0.3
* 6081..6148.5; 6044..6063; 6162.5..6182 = -3.7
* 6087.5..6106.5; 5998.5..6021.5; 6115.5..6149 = -0.3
